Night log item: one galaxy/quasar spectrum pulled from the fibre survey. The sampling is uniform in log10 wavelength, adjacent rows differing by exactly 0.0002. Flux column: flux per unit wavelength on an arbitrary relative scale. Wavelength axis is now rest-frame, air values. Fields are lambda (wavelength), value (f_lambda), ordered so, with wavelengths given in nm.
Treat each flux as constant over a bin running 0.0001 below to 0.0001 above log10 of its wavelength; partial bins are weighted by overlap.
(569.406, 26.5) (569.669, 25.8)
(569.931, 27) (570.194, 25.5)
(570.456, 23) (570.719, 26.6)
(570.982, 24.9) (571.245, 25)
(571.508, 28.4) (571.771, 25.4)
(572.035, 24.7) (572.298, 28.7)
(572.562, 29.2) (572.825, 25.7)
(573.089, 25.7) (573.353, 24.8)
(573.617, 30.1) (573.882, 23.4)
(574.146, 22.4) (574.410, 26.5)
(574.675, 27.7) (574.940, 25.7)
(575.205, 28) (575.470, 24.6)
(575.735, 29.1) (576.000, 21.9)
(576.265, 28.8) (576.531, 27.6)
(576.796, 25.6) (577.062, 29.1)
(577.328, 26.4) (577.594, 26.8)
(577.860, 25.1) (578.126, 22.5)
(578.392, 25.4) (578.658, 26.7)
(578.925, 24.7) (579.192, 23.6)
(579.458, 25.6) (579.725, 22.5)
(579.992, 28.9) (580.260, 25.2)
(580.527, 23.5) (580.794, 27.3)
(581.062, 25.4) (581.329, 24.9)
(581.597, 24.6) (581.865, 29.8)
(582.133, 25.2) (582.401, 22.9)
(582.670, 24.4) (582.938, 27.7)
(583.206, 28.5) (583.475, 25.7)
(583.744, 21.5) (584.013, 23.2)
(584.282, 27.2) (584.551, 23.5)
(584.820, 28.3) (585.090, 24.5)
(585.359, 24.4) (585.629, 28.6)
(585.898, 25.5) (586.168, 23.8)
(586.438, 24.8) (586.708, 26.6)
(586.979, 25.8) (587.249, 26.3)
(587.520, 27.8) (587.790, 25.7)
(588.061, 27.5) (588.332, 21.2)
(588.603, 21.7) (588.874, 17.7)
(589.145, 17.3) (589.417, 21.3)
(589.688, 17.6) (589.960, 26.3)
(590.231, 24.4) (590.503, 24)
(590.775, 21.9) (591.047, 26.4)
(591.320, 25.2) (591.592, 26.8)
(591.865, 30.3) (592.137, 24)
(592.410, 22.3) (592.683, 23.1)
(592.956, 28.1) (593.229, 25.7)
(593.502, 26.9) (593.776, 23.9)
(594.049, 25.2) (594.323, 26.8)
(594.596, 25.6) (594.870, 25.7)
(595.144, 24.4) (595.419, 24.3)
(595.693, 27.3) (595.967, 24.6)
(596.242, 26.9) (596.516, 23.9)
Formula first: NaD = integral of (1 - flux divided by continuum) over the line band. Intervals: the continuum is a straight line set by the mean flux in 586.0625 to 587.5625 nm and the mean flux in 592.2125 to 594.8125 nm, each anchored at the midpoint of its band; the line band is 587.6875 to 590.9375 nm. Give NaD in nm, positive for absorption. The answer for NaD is 0.43 nm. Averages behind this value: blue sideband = 25.8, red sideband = 25.3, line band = 22.2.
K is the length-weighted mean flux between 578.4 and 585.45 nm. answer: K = 25.4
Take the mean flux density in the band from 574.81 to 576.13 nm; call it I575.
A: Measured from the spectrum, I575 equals 25.9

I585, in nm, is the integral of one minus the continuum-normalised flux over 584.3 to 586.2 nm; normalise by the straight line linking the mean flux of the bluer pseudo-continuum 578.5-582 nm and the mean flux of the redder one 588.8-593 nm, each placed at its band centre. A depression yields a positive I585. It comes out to -0.08 nm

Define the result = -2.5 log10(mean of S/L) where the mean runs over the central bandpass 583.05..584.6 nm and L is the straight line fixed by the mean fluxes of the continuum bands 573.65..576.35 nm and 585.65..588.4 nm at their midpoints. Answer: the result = 0.03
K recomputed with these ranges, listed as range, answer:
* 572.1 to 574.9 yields 26.4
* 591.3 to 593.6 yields 25.8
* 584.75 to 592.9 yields 24.4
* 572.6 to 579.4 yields 26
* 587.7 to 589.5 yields 21.7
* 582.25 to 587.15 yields 25.4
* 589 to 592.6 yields 23.7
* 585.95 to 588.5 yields 25.4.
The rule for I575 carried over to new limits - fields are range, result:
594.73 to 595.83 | 25.4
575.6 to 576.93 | 26.6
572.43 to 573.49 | 26.4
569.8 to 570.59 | 25.2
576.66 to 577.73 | 27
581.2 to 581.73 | 24.7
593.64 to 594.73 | 25.4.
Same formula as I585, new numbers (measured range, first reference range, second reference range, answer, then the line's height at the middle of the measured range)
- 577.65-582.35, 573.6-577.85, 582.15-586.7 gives 0.09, 25.8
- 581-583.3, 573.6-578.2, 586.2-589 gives -0.06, 25.3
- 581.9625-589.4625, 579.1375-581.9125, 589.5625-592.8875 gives 0.10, 25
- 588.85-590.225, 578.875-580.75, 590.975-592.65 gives 0.26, 25.5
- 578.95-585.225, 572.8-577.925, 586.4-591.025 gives -0.13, 24.8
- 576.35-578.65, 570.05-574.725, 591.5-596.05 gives -0.03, 25.9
